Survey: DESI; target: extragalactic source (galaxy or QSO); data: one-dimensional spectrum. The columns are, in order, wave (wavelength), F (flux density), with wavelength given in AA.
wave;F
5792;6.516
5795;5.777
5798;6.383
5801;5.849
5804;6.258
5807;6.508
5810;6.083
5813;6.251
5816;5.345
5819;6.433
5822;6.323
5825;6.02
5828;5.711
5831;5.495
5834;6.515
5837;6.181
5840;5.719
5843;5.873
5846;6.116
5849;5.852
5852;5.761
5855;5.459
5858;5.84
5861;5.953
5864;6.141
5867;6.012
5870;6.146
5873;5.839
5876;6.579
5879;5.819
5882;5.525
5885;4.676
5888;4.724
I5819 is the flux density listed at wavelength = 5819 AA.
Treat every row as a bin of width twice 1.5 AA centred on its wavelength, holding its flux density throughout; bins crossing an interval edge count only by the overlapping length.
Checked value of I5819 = 6.433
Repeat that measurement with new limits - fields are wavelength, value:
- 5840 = 5.719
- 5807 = 6.508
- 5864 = 6.141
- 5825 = 6.02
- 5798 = 6.383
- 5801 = 5.849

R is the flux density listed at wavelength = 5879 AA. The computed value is 5.819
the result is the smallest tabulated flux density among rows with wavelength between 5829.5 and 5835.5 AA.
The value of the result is 5.495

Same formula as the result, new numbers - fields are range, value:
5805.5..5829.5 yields 5.345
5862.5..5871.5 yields 6.012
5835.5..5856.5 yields 5.459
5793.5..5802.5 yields 5.777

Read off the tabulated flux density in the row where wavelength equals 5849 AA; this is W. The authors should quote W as 5.852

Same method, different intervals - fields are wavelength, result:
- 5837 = 6.181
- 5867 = 6.012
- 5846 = 6.116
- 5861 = 5.953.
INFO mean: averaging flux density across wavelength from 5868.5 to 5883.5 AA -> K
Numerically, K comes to 5.98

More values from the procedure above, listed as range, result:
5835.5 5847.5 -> 5.97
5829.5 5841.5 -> 5.98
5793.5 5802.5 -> 6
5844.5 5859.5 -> 5.81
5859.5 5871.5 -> 6.06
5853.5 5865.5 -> 5.85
